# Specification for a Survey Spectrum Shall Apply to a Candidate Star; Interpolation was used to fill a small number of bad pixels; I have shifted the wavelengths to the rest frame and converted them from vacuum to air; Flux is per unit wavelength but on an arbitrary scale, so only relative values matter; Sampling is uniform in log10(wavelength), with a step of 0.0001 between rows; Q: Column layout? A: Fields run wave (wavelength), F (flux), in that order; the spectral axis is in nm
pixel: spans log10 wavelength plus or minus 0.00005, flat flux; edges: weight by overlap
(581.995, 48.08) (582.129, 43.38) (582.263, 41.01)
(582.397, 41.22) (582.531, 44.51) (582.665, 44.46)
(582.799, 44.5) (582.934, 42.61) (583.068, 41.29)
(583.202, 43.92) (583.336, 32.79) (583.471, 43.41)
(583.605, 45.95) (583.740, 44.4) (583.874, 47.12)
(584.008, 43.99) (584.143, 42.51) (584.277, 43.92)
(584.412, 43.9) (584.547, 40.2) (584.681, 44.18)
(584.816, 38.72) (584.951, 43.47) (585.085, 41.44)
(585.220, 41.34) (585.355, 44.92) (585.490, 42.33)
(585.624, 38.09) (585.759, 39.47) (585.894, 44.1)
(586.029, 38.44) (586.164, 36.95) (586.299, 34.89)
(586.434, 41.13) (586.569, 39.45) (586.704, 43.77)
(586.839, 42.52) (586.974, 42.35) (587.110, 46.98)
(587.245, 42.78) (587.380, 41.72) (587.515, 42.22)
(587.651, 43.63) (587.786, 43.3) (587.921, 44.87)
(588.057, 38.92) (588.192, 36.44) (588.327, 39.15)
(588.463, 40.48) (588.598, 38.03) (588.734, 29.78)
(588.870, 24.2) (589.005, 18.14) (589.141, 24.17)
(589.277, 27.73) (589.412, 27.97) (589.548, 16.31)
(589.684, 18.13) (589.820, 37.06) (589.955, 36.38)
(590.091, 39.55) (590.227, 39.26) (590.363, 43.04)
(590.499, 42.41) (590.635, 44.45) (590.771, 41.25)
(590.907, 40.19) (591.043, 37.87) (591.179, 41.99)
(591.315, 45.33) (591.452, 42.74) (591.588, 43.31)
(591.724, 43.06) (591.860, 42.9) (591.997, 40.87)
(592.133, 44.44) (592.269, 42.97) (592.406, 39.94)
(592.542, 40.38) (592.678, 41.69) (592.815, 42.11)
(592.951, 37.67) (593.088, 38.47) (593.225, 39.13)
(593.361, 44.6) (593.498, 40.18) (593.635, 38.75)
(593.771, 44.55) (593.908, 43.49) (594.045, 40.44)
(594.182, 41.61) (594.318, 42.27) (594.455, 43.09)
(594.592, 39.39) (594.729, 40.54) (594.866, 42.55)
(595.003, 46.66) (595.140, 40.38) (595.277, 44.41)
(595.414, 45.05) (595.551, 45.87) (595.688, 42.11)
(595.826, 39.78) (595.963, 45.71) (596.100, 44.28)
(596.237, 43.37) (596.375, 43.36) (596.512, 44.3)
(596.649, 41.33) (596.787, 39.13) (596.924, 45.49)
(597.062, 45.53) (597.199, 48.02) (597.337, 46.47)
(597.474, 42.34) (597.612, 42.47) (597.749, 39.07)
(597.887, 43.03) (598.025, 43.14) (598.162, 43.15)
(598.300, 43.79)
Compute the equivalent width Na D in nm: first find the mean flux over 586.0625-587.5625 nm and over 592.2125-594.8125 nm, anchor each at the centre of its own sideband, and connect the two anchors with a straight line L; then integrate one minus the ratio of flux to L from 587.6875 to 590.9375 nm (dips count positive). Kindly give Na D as 0.52 nm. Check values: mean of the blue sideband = 41.3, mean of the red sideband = 41.1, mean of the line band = 34.7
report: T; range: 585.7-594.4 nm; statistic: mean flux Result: 39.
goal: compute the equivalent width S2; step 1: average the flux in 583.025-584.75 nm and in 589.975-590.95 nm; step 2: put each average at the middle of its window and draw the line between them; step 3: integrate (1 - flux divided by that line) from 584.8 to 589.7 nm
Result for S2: 0.54 nm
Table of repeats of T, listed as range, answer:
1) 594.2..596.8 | 42.9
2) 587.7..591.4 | 35.5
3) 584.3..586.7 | 40.9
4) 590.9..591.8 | 42.2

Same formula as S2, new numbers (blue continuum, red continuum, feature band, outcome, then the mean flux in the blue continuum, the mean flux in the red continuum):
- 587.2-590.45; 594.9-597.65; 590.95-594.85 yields -0.19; 34.7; 43.8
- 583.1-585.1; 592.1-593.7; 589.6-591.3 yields 0.12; 42.7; 40.8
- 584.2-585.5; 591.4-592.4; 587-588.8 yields 0.08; 42.4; 42.7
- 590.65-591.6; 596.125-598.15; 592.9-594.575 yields 0.05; 41.9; 43.4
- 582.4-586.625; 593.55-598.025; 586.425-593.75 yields 0.65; 41.9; 43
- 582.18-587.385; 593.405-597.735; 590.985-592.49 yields 0.01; 42.1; 43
